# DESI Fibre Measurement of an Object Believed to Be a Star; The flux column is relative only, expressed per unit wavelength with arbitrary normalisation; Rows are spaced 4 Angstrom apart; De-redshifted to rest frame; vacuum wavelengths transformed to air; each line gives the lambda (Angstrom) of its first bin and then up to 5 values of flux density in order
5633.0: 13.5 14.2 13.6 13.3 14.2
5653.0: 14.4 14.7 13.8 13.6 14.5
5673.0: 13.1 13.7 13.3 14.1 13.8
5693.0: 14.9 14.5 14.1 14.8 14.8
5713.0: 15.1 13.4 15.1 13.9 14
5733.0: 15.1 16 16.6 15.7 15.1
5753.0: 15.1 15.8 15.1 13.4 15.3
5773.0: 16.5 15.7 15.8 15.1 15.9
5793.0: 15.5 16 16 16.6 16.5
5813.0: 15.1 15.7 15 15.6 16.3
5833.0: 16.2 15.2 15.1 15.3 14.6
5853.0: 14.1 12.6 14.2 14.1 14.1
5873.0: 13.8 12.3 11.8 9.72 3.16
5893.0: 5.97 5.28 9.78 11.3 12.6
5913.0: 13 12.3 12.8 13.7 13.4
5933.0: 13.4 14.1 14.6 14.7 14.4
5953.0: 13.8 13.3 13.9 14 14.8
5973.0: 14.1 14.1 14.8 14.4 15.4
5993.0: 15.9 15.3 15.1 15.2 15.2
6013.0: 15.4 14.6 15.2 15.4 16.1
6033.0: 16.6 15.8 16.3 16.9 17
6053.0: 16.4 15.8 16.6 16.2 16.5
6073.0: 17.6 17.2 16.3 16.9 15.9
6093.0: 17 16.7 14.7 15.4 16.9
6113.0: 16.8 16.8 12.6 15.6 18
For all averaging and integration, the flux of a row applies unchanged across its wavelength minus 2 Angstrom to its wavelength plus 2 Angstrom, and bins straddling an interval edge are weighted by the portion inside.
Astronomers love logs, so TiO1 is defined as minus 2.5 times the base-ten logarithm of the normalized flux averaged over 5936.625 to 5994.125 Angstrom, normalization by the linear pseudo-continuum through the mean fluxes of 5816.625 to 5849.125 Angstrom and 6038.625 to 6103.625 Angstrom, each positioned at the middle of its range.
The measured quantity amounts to 0.12 mag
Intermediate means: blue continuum 15.5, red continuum 16.5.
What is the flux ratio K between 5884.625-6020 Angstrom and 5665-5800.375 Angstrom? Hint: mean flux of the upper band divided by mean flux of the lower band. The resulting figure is 0.9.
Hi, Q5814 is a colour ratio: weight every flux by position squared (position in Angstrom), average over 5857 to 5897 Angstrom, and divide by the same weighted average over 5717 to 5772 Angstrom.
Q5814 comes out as 0.75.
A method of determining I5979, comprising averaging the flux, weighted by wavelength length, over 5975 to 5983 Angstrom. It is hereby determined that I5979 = 14.4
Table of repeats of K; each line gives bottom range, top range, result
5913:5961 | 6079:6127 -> 1.17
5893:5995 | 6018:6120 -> 1.23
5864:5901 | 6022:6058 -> 1.64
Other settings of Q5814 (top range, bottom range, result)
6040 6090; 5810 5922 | 1.39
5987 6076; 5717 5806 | 1.14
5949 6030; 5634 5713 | 1.17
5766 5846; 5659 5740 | 1.14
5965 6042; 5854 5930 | 1.39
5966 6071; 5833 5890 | 1.25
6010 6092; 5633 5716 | 1.31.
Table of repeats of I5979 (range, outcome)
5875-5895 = 8.59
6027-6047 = 16.3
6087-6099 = 16.5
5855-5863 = 13.4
